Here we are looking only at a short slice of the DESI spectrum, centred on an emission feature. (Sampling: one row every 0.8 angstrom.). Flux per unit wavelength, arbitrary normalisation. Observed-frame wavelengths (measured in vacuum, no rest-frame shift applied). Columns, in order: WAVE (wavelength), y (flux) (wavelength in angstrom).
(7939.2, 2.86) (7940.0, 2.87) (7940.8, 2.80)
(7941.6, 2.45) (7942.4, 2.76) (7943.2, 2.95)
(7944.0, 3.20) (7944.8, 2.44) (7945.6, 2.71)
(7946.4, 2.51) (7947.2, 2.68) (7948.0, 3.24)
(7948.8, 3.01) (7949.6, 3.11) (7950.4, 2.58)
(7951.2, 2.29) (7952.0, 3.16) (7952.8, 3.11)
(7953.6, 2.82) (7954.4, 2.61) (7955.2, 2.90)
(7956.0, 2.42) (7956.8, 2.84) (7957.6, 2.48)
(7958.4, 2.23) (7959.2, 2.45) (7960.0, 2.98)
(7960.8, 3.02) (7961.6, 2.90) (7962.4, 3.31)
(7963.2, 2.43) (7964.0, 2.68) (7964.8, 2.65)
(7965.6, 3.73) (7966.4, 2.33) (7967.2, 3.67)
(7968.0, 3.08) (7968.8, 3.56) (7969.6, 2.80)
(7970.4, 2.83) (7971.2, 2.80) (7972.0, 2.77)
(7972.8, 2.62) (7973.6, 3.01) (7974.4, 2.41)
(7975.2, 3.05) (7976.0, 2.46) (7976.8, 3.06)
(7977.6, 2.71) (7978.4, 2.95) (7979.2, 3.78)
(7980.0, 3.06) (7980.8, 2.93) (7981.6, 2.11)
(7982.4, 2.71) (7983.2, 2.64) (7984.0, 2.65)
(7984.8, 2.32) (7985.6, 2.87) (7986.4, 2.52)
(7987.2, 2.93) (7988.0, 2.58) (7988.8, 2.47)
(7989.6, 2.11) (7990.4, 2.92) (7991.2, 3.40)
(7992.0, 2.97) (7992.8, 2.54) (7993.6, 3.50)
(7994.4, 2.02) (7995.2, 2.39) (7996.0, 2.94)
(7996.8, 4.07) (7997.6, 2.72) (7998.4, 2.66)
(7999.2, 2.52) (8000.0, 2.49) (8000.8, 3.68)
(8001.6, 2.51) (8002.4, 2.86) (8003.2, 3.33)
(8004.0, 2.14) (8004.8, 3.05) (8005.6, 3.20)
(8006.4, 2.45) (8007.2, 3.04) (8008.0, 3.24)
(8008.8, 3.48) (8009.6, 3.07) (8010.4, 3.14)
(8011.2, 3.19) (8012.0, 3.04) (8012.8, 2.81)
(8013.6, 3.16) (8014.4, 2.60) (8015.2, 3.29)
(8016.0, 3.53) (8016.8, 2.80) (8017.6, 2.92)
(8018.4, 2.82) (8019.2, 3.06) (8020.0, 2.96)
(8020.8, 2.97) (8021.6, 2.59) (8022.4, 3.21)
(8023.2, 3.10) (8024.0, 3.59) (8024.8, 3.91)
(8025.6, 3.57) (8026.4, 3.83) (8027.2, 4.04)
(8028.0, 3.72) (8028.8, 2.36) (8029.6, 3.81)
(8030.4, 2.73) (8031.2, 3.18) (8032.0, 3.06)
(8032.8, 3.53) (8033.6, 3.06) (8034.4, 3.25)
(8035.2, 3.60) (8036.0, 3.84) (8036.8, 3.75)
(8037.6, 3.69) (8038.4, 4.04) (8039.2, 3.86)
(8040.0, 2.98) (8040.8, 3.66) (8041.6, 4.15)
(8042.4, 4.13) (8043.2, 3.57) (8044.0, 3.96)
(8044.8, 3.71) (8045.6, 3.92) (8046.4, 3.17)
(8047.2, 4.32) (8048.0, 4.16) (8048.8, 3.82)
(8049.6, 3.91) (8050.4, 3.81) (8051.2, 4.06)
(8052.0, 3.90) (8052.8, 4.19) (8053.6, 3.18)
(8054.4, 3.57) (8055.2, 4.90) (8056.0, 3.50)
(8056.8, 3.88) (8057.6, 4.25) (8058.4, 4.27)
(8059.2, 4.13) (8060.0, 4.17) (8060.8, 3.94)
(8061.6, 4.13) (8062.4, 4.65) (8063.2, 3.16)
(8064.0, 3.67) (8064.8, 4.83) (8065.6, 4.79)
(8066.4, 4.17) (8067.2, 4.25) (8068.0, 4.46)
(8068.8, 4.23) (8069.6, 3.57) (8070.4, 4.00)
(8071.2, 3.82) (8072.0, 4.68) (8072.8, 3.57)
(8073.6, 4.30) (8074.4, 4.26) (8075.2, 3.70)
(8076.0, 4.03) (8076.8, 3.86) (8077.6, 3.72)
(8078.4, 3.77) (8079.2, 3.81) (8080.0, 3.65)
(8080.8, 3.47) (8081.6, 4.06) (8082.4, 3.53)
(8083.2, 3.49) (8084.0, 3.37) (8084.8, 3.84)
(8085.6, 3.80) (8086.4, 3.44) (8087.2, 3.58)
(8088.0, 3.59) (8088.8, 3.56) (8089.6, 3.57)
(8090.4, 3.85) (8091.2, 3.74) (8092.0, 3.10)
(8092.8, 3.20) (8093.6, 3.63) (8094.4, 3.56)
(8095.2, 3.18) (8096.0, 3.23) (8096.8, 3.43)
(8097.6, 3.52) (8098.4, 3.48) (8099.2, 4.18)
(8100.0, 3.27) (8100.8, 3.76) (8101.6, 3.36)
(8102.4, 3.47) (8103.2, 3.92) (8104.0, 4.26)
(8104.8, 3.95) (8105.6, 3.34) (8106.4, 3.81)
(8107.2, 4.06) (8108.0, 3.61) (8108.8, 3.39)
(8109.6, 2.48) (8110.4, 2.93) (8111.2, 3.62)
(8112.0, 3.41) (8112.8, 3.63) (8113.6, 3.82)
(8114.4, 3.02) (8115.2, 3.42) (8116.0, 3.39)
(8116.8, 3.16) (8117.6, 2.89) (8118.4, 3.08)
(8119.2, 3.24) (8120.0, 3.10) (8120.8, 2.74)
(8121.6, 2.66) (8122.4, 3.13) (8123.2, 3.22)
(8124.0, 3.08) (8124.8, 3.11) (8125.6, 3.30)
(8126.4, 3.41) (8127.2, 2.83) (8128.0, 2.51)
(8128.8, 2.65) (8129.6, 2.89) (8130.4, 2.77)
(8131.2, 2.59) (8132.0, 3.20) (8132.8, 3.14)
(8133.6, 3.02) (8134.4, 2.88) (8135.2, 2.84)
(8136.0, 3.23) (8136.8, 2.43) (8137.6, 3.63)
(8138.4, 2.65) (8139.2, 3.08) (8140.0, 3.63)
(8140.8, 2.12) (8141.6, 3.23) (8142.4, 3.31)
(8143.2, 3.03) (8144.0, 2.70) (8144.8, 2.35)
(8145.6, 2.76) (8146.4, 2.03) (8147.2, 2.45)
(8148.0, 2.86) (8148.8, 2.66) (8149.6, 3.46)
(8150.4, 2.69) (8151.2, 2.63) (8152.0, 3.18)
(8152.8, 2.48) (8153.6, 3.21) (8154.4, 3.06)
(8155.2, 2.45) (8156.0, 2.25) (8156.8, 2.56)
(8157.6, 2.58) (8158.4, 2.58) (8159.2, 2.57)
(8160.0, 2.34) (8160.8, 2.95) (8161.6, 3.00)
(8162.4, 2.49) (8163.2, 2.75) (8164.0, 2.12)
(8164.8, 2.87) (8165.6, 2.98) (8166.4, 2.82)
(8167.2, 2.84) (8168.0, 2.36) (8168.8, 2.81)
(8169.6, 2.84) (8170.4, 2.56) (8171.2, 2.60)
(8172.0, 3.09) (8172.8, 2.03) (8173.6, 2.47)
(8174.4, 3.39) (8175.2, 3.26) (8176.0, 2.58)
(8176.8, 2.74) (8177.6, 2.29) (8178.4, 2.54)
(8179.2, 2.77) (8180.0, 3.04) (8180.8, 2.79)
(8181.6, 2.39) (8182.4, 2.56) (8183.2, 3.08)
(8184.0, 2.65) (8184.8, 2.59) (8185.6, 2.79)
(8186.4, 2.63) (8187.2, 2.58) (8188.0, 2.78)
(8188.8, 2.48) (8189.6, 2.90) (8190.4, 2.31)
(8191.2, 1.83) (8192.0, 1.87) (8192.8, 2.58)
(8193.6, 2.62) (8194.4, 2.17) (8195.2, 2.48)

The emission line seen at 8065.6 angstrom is Hgamma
